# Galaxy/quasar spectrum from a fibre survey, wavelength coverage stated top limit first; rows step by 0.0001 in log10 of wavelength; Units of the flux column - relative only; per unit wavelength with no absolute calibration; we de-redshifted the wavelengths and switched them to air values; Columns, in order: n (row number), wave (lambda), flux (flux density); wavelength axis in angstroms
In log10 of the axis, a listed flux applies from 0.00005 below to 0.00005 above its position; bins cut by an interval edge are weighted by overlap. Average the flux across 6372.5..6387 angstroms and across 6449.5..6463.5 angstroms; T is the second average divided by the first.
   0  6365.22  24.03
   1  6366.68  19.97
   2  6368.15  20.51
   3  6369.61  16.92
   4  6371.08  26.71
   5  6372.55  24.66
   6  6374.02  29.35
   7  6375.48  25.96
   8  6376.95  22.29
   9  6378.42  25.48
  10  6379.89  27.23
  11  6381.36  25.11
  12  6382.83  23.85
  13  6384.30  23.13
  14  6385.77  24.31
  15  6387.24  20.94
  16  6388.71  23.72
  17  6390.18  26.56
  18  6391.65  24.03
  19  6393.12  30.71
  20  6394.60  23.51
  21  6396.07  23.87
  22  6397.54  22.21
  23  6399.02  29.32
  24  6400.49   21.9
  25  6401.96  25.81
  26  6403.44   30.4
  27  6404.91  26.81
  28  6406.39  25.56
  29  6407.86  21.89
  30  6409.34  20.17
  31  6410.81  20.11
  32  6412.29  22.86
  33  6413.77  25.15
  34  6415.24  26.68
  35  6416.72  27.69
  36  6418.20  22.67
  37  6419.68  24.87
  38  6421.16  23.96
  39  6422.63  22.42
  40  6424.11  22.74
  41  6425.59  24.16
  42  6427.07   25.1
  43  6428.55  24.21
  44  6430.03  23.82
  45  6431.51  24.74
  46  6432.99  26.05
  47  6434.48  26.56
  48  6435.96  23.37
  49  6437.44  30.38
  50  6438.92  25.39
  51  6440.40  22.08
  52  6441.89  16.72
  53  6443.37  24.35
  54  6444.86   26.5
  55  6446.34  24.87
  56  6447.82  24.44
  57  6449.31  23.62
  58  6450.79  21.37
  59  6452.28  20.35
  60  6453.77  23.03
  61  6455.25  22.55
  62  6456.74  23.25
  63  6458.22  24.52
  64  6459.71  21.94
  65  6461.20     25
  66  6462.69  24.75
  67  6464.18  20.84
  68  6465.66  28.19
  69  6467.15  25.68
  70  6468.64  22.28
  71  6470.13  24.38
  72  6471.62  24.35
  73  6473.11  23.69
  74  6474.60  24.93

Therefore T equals 0.92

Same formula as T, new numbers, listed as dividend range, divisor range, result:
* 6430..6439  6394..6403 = 1.05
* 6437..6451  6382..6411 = 0.98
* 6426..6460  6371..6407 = 0.94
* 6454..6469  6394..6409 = 0.96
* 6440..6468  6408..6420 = 0.99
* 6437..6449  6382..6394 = 0.98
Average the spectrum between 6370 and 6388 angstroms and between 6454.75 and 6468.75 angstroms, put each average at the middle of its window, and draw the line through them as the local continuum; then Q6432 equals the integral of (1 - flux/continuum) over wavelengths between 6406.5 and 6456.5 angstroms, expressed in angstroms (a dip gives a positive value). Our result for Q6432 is 0.98 angstroms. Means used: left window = 24.8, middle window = 23.8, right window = 24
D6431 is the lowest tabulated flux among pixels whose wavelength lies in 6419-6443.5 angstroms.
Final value 16.72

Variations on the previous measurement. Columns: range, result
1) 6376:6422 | 20.11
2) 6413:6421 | 22.67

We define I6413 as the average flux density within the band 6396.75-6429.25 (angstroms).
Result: 24.4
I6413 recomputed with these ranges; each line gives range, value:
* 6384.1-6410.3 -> 24.7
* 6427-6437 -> 25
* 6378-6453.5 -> 24.4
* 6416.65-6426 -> 23.8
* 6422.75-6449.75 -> 24.4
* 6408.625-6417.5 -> 23.8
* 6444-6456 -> 23.3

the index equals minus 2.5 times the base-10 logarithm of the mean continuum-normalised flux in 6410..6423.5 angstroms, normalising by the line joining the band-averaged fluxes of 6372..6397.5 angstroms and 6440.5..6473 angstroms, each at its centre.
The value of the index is 0.01 mag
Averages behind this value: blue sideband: 24.9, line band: 24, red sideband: 23.5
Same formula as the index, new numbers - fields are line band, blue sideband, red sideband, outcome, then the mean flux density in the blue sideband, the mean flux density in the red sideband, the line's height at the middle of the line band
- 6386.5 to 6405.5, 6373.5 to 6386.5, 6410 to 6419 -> -0.030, 25.1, 24.2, 24.7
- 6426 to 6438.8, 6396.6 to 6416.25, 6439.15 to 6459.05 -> -0.084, 24.6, 23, 23.6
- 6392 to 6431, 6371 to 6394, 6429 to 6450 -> 0.012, 25.2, 24.5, 24.8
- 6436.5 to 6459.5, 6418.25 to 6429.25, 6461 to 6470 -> 0.030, 23.9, 24.4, 24.2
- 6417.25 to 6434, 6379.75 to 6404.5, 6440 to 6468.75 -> 0.000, 25.1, 23.4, 24.1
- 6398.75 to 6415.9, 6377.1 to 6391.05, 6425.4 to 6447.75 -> -0.006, 24.4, 24.6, 24.5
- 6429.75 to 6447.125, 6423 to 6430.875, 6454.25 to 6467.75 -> -0.027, 23.9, 24.1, 24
